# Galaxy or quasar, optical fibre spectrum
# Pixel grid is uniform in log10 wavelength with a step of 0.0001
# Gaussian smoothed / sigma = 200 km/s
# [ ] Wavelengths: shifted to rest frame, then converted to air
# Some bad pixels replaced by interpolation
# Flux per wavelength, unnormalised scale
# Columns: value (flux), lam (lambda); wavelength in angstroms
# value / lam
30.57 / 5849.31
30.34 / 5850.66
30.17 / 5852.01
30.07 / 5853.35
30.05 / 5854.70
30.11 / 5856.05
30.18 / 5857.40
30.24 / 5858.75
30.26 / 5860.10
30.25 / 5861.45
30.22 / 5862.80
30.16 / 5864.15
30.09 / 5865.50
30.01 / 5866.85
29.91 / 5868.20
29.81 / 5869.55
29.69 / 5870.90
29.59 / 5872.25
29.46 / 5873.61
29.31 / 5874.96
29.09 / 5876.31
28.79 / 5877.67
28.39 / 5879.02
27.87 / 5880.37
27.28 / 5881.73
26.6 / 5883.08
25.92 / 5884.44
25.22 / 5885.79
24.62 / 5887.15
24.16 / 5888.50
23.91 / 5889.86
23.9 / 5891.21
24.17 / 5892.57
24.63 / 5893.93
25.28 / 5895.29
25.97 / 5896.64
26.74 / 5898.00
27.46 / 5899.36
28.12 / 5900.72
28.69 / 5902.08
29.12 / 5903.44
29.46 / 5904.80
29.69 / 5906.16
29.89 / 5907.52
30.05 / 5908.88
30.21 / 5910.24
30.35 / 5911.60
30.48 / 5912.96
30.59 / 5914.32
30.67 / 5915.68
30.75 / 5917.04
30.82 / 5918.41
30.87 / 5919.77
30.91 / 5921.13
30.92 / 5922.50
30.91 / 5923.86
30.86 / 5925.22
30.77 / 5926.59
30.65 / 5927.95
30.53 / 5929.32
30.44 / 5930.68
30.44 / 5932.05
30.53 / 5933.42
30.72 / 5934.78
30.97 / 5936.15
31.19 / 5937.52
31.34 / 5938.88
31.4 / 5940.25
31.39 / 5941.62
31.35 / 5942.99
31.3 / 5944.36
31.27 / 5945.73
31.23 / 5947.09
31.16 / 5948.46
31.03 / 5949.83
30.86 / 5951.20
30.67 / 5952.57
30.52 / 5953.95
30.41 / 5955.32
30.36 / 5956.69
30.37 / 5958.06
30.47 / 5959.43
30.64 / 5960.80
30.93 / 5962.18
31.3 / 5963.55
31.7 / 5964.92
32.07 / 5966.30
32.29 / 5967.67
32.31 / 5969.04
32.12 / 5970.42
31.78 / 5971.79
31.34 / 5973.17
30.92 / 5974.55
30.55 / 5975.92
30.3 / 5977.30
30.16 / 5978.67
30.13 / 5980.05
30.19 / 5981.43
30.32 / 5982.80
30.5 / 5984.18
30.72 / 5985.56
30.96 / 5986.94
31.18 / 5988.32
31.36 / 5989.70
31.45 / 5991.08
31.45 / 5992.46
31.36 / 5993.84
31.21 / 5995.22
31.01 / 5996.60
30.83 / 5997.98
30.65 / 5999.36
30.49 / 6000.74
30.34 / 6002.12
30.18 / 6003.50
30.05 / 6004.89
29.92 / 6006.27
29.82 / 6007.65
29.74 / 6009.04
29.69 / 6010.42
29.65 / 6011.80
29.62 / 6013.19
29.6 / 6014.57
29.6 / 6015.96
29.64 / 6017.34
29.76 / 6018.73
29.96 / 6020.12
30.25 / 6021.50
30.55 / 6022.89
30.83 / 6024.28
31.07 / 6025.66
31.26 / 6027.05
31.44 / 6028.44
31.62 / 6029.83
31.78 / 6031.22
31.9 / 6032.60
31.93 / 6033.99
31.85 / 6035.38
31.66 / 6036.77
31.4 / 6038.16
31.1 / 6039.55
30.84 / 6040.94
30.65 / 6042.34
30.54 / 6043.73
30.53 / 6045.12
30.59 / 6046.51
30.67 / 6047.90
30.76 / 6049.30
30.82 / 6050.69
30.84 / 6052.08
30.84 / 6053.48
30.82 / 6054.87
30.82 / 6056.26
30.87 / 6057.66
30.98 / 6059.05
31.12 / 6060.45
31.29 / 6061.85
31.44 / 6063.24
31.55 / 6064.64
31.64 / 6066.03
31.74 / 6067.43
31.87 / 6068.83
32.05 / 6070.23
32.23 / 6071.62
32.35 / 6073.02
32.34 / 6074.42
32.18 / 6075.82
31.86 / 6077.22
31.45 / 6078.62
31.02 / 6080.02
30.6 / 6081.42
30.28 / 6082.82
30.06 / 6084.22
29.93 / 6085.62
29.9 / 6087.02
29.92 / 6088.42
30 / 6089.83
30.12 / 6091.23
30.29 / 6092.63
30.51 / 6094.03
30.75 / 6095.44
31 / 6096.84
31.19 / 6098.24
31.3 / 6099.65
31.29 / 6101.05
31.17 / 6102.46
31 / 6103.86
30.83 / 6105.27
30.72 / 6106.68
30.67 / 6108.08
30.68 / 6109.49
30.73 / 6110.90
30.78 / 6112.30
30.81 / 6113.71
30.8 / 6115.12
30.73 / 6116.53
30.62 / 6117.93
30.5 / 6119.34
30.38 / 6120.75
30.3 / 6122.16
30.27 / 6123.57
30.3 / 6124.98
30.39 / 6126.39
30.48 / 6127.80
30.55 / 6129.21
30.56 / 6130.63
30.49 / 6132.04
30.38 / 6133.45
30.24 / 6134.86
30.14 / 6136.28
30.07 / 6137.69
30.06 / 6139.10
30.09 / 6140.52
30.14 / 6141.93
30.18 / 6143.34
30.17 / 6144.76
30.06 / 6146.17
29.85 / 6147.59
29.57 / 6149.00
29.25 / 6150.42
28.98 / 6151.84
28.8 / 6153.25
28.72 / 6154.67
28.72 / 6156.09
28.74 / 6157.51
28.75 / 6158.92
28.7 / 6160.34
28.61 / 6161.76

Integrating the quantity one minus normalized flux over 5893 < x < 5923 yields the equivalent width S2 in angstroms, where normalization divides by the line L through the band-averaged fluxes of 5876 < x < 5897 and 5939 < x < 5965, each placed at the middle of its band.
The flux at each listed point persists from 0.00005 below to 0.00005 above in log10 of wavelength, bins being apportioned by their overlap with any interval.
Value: -1.6 angstroms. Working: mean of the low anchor 25.9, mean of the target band 29.1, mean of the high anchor 31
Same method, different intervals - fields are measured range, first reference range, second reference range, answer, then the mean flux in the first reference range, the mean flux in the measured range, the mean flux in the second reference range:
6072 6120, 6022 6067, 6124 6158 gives -0.6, 31.1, 30.8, 29.9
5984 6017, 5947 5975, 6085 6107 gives 0.6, 31.2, 30.5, 30.6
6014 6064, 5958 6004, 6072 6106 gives 0.1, 31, 30.9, 30.9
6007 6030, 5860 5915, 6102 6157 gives -0.7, 28.2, 30.2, 30.2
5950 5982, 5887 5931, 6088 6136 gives -1.9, 28.7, 31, 30.6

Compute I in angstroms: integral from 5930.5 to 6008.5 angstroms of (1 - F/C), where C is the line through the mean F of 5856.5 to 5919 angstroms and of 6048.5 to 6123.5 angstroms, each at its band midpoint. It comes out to -3.8 angstroms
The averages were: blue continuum 28.4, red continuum 30.9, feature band 30.9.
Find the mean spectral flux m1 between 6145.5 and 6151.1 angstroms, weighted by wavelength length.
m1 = 29.7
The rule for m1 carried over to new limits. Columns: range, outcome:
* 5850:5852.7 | 30.3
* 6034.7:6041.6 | 31.4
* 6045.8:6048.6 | 30.6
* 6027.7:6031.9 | 31.6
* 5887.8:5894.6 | 24.2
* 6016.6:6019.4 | 29.7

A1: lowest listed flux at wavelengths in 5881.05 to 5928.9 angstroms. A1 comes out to 23.9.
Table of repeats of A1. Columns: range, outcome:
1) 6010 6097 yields 29.6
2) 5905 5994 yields 29.69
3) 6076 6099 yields 29.9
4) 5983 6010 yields 29.74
